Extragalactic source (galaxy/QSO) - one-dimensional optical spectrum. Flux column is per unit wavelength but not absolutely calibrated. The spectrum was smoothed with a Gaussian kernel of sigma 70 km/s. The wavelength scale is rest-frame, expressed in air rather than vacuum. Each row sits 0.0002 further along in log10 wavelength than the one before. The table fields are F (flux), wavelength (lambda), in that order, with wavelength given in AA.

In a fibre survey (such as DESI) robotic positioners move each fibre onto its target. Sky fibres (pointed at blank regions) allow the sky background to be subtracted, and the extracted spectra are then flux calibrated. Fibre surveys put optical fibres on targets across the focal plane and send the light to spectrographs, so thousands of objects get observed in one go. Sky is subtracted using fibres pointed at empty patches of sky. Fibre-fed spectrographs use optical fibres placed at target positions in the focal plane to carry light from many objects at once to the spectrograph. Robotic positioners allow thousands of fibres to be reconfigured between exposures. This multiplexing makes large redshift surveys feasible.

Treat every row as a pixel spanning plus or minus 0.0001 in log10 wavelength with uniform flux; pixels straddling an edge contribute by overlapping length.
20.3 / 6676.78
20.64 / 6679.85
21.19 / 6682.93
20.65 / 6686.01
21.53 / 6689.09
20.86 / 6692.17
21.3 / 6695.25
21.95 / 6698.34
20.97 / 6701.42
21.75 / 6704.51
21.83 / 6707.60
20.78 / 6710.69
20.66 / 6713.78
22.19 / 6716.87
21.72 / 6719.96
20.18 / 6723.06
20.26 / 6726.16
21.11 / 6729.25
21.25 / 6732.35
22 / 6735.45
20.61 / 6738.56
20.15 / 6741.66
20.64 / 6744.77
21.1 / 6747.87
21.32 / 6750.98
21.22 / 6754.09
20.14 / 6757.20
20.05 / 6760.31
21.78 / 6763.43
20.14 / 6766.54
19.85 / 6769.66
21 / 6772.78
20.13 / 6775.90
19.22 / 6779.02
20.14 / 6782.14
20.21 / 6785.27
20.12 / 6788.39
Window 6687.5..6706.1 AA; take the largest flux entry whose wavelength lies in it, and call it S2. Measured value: 21.95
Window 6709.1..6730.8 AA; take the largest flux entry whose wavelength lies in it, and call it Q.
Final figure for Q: 22.19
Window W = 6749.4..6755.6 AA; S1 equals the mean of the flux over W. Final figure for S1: 21.3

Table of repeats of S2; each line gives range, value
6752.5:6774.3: 21.78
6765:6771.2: 20.14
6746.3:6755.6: 21.32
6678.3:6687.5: 21.19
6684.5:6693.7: 21.53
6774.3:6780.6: 20.13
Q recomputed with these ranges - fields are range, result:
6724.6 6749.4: 22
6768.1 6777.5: 21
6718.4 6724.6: 21.72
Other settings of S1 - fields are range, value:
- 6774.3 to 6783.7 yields 19.8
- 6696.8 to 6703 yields 21.5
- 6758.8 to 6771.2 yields 20.5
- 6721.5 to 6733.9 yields 20.7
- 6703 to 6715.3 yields 21.3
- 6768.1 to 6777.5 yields 20.3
